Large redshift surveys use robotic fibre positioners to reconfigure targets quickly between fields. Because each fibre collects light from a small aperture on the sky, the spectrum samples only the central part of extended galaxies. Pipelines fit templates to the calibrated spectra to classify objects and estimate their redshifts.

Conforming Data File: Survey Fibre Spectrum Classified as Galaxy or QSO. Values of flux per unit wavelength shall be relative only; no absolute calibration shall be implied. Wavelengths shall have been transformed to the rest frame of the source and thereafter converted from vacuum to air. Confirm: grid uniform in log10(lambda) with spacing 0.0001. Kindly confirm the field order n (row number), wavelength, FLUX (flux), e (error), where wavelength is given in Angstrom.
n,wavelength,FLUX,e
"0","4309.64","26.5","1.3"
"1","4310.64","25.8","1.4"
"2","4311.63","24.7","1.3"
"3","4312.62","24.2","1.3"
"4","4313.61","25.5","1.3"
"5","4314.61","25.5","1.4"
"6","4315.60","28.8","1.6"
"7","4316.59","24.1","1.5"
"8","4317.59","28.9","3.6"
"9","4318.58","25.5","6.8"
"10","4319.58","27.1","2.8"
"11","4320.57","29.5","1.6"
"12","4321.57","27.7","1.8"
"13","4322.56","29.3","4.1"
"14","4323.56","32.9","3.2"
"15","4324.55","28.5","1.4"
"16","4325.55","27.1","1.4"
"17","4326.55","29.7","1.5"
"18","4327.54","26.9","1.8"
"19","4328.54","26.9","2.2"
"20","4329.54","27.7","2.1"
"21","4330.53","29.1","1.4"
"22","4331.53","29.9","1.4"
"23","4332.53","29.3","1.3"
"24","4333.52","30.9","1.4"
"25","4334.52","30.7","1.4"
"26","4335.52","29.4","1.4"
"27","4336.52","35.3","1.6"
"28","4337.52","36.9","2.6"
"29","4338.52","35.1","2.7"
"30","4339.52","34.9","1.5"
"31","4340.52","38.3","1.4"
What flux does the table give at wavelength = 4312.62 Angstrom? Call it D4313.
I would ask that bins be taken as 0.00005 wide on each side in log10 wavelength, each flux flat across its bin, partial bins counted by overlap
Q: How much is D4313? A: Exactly 24.2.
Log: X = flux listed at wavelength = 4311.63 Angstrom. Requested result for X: 24.7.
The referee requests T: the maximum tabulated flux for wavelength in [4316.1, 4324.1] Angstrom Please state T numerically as 32.9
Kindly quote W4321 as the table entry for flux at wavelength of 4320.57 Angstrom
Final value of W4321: 29.5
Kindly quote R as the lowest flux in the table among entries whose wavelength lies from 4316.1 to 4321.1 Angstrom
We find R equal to 24.1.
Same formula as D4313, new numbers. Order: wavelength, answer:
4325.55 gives 27.1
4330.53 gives 29.1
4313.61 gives 25.5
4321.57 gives 27.7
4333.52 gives 30.9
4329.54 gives 27.7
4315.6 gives 28.8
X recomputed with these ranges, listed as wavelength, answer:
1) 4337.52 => 36.9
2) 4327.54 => 26.9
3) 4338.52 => 35.1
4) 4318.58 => 25.5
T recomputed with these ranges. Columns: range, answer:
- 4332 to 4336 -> 30.9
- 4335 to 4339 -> 36.9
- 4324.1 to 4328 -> 29.7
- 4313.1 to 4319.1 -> 28.9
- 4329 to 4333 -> 29.9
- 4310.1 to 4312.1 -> 25.8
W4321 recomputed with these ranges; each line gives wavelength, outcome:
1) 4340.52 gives 38.3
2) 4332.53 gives 29.3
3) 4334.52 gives 30.7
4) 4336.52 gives 35.3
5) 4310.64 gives 25.8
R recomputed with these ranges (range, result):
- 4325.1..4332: 26.9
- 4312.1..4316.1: 24.2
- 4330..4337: 29.1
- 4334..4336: 29.4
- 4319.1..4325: 27.1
